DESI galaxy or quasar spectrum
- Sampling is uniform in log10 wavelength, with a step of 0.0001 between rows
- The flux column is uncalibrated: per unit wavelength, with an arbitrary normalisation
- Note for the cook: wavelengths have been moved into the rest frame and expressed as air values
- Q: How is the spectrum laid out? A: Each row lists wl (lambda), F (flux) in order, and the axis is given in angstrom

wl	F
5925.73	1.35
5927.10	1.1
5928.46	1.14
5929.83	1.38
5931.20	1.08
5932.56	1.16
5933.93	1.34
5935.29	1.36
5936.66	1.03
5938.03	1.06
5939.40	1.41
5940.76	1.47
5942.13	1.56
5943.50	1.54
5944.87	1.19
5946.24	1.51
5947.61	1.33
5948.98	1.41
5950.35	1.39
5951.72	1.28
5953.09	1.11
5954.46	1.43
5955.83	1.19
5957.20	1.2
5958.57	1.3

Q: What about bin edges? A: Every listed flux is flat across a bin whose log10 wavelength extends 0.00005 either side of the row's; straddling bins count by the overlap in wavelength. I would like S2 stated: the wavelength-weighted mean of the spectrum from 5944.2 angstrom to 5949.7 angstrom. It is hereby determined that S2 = 1.36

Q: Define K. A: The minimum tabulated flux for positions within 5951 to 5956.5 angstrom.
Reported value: 1.11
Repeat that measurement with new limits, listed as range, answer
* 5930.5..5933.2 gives 1.08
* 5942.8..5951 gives 1.19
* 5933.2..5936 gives 1.34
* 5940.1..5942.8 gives 1.47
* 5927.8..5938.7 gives 1.03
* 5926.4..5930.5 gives 1.1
